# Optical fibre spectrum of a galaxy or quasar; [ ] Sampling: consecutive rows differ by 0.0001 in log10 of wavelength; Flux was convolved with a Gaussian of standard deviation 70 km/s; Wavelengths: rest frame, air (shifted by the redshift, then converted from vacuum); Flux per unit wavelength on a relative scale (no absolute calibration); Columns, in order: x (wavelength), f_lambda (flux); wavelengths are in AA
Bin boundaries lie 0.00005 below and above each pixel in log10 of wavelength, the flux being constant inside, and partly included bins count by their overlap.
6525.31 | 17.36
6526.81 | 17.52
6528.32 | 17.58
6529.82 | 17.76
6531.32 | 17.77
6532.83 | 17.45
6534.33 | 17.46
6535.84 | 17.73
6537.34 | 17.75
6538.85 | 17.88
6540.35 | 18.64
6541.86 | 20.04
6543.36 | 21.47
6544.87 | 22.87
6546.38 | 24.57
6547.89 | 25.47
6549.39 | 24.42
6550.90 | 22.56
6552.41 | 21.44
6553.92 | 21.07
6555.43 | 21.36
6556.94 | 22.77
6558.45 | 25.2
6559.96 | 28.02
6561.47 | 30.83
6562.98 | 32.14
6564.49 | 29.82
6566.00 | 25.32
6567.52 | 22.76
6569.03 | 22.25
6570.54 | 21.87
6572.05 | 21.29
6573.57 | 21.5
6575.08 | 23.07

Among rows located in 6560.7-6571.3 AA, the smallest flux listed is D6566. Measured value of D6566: 21.87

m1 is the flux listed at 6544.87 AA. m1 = 22.87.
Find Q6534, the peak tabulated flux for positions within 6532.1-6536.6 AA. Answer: 17.73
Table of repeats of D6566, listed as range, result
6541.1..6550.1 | 20.04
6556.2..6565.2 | 22.77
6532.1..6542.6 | 17.45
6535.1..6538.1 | 17.73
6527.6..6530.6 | 17.58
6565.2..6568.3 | 22.76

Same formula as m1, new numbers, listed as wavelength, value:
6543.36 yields 21.47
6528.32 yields 17.58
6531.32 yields 17.77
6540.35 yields 18.64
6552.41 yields 21.44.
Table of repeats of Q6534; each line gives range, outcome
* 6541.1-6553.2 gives 25.47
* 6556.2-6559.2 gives 25.2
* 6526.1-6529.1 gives 17.58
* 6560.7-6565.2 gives 32.14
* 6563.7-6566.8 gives 29.82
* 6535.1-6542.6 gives 20.04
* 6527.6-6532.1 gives 17.77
